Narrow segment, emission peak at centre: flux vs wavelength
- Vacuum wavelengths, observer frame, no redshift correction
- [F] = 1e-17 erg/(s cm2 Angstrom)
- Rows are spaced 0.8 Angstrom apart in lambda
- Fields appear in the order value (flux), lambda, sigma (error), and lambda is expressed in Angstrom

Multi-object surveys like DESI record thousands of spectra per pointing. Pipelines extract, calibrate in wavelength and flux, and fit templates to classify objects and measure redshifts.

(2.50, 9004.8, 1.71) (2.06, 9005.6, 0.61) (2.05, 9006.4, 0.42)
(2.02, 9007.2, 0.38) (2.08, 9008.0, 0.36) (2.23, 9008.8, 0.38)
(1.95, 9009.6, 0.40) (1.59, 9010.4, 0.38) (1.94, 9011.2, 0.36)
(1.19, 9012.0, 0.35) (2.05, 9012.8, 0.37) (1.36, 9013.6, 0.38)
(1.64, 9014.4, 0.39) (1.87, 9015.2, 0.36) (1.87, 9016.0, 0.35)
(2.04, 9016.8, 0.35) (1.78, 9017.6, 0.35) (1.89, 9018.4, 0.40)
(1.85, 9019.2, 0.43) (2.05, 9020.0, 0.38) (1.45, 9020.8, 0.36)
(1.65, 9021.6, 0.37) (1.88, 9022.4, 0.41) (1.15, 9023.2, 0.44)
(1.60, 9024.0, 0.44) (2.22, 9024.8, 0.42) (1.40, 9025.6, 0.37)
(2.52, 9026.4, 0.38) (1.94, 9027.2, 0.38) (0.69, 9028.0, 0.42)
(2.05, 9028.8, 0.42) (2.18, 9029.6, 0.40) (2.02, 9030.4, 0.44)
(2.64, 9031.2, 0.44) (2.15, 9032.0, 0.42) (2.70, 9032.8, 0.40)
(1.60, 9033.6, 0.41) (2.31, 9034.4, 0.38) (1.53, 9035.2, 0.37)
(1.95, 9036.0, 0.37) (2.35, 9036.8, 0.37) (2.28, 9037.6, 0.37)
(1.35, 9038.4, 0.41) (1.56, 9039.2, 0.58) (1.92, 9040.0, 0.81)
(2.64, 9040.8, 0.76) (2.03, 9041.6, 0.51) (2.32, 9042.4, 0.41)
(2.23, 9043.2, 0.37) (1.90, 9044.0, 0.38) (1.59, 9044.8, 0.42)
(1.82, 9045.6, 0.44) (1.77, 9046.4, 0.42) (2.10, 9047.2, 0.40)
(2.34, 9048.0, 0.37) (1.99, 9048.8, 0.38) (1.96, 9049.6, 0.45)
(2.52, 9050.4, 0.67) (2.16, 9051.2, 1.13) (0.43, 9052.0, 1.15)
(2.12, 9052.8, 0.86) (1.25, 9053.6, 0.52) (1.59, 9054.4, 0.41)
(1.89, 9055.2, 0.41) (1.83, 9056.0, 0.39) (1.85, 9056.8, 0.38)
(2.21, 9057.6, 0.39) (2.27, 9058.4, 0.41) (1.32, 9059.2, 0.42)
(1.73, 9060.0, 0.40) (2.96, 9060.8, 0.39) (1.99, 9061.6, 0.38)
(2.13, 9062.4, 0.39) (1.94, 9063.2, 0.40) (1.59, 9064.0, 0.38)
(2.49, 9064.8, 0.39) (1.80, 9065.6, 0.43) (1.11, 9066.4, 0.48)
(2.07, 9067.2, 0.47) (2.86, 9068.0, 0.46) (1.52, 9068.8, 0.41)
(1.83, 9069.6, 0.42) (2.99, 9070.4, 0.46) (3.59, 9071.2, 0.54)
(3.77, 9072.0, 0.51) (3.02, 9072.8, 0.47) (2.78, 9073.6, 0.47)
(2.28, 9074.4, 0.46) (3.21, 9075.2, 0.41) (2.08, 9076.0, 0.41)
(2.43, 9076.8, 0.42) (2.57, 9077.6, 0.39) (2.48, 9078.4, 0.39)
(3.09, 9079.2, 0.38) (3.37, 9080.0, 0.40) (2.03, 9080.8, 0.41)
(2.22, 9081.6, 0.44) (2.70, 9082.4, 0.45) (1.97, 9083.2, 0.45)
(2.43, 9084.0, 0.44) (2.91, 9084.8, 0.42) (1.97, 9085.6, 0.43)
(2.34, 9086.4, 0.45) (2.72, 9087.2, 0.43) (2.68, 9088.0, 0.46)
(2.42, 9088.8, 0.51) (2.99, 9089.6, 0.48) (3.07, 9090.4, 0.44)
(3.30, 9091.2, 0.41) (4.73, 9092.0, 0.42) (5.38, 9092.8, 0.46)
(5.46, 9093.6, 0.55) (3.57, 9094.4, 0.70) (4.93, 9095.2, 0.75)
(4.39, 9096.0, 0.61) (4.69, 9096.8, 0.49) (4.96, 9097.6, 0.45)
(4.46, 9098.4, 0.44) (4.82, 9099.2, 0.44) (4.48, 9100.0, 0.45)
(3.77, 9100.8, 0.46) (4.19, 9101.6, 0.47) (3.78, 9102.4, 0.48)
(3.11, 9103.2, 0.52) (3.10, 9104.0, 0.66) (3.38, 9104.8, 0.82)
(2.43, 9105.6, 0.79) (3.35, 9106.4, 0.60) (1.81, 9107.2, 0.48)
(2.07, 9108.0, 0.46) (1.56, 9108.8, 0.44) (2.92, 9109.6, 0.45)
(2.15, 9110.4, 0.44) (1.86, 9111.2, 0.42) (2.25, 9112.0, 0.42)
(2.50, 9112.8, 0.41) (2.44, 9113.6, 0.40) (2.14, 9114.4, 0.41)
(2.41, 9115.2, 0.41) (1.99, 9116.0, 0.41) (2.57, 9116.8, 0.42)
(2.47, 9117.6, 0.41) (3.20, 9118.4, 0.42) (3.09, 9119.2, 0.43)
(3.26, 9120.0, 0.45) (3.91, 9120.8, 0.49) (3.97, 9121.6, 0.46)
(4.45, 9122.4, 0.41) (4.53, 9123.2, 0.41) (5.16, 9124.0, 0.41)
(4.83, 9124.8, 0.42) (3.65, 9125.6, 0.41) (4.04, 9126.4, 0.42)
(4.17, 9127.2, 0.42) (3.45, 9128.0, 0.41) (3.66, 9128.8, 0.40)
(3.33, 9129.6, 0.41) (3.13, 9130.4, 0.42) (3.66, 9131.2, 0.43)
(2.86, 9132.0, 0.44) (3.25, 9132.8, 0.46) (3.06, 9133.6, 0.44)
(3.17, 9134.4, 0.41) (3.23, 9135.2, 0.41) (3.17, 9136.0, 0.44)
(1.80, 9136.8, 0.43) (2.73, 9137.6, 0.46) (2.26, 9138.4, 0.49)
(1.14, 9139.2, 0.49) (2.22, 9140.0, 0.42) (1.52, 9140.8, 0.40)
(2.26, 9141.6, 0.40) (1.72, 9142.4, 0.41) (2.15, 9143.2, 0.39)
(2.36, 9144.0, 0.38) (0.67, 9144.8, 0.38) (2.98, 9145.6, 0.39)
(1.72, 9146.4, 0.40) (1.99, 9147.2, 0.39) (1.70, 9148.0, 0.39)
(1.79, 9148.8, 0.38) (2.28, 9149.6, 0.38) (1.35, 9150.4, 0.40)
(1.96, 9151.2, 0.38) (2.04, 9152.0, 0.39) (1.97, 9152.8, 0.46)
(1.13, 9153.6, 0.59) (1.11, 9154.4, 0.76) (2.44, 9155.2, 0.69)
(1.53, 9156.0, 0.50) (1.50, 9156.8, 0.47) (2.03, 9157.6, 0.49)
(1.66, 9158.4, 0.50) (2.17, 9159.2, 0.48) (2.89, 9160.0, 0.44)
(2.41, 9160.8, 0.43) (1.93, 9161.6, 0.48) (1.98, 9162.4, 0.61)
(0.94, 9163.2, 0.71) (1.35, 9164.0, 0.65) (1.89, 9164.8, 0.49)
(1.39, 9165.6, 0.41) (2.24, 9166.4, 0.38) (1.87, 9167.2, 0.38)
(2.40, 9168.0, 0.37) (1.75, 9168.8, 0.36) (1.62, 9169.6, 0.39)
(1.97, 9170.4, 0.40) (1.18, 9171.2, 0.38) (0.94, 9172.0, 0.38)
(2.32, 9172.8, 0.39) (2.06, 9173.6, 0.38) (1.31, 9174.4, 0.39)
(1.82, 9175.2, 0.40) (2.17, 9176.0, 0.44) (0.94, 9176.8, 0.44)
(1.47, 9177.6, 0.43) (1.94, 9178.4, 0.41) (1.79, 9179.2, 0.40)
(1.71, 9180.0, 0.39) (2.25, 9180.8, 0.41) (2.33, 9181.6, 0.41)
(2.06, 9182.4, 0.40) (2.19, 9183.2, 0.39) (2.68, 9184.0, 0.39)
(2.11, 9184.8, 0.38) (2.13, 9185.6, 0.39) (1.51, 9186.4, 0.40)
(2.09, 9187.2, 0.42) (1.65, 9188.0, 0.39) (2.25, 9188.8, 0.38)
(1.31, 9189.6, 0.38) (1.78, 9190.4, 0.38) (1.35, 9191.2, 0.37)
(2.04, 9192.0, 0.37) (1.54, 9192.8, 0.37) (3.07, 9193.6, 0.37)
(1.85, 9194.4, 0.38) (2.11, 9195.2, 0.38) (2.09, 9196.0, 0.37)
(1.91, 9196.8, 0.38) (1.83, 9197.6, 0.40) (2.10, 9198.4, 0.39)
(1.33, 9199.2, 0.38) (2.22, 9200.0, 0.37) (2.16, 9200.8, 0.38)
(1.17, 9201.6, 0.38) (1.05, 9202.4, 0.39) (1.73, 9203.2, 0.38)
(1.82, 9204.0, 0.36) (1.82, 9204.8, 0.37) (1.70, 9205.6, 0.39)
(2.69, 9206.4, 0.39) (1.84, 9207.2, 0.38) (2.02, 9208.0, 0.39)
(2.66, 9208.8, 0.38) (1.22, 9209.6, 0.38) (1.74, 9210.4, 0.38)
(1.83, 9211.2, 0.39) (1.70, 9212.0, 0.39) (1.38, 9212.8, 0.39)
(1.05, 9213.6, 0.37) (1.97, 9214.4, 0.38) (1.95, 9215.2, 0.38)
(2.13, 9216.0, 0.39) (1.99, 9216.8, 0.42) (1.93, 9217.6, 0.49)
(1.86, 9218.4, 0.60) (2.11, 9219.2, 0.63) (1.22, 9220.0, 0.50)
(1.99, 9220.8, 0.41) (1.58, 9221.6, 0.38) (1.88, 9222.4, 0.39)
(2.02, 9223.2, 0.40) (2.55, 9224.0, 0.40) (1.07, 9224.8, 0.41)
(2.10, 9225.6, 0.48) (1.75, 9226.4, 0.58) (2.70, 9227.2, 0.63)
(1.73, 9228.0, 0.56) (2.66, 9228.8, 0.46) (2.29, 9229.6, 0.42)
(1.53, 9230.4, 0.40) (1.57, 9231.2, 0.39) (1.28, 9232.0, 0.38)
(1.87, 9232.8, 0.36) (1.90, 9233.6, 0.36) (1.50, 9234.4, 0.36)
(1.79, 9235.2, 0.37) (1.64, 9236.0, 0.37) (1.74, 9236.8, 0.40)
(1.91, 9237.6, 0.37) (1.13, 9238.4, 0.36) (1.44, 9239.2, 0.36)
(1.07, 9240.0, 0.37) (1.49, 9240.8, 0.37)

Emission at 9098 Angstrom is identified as H-alpha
